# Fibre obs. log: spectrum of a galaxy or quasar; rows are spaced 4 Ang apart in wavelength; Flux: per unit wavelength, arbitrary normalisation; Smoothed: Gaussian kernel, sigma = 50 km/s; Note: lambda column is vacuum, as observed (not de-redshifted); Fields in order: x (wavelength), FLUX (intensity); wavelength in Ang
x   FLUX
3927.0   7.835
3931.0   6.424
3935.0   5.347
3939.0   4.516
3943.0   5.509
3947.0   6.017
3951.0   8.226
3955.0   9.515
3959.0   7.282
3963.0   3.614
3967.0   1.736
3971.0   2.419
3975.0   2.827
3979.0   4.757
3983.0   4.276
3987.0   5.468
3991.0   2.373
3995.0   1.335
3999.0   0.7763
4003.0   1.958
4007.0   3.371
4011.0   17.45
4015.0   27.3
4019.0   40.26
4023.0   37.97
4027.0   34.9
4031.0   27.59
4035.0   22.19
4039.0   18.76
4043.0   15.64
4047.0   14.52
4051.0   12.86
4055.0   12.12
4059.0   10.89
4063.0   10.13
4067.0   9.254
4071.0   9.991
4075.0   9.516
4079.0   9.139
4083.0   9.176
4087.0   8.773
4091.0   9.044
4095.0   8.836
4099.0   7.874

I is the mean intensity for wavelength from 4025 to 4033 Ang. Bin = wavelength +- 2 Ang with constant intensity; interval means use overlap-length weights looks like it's 31.2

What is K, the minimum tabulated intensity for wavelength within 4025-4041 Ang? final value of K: 18.76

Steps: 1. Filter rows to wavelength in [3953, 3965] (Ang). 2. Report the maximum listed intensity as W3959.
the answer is 9.515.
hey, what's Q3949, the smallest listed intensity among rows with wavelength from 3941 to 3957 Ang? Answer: 5.509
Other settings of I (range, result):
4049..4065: 11.5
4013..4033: 33.6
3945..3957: 7.92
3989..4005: 1.61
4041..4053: 14.3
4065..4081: 9.47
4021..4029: 36.4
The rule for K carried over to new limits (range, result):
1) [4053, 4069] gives 9.254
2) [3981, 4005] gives 0.7763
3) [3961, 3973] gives 1.736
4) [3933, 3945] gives 4.516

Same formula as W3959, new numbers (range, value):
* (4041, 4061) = 15.64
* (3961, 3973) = 3.614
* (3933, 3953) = 8.226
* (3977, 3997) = 5.468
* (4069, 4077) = 9.991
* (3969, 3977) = 2.827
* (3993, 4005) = 1.958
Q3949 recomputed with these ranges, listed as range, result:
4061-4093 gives 8.773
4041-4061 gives 10.89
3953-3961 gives 7.282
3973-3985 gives 2.827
